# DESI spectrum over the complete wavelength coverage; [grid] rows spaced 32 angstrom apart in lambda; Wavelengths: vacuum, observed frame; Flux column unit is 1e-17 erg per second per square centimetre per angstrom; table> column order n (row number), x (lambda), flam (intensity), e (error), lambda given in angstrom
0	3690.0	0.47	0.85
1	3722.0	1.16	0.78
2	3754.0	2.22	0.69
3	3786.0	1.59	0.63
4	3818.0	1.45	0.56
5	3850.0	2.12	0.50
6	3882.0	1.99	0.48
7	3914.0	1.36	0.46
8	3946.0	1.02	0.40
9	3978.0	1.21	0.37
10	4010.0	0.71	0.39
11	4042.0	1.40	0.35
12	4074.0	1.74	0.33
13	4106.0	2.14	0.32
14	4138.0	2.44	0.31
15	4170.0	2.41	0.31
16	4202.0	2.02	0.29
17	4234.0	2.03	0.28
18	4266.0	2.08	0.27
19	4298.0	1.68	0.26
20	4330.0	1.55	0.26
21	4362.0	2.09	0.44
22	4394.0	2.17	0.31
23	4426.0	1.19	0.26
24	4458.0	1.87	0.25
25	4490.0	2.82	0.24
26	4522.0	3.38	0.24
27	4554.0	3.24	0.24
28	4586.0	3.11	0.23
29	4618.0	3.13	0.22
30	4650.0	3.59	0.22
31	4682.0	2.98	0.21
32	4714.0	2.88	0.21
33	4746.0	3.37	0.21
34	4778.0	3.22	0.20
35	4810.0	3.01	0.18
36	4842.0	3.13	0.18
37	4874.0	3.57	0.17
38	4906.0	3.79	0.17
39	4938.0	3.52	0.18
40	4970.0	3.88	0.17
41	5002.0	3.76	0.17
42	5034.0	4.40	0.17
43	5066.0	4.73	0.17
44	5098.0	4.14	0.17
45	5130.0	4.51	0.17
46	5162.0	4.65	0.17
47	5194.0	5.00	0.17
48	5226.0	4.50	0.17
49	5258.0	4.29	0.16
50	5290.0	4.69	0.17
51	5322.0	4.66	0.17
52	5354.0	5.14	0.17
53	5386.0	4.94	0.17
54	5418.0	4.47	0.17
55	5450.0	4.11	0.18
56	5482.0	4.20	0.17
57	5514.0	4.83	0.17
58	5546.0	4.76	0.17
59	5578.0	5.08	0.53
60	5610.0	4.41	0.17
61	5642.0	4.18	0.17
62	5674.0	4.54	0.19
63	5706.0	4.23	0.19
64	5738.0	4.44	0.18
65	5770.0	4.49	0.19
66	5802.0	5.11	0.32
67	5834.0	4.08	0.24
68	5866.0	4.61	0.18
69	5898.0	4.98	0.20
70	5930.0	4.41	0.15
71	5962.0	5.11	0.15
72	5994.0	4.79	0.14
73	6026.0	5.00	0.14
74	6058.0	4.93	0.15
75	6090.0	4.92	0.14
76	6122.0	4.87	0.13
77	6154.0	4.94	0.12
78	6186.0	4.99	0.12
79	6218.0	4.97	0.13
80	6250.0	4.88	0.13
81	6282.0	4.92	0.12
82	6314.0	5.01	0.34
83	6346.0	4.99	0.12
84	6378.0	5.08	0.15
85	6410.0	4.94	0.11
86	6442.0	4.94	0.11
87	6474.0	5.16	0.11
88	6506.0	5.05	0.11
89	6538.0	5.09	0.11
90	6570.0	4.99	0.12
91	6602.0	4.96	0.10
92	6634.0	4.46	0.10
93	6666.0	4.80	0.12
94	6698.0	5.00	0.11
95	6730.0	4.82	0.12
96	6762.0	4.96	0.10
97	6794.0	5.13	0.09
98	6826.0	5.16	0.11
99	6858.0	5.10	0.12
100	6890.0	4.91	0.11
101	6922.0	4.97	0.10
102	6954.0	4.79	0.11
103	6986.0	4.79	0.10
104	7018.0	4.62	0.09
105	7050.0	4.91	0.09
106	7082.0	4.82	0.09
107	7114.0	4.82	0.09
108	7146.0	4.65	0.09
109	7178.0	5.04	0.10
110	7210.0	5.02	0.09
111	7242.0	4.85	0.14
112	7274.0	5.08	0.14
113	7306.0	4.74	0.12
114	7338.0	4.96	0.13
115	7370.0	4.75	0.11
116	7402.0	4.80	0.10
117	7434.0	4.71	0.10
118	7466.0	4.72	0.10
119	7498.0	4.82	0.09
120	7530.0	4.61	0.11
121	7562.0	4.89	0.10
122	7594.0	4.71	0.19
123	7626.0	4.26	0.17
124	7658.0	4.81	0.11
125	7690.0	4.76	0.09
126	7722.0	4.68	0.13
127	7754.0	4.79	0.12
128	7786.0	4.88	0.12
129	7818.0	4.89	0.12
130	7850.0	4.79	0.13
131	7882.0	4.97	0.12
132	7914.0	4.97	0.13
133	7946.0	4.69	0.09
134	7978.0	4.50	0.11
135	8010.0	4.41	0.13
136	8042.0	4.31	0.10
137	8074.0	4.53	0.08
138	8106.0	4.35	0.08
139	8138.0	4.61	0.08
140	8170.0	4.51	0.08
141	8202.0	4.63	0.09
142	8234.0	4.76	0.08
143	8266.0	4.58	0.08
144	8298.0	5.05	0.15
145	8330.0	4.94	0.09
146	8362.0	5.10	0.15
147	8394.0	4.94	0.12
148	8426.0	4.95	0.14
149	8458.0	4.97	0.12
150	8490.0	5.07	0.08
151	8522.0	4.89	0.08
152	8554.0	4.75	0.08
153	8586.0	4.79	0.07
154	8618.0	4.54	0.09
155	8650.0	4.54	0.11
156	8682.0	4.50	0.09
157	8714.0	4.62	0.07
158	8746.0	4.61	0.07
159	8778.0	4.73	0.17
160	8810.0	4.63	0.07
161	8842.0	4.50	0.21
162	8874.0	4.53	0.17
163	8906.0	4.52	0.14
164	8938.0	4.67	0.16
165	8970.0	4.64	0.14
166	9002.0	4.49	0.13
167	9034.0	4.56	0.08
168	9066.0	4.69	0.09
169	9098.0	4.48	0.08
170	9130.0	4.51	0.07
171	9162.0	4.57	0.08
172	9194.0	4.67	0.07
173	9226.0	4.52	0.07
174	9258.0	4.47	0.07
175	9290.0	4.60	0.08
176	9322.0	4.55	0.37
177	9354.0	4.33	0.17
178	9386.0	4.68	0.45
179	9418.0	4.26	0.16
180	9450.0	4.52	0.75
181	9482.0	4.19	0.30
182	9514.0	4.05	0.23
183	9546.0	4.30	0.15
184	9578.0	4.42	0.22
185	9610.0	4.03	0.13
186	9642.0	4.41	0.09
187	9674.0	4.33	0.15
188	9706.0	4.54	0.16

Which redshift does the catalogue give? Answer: 0.124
